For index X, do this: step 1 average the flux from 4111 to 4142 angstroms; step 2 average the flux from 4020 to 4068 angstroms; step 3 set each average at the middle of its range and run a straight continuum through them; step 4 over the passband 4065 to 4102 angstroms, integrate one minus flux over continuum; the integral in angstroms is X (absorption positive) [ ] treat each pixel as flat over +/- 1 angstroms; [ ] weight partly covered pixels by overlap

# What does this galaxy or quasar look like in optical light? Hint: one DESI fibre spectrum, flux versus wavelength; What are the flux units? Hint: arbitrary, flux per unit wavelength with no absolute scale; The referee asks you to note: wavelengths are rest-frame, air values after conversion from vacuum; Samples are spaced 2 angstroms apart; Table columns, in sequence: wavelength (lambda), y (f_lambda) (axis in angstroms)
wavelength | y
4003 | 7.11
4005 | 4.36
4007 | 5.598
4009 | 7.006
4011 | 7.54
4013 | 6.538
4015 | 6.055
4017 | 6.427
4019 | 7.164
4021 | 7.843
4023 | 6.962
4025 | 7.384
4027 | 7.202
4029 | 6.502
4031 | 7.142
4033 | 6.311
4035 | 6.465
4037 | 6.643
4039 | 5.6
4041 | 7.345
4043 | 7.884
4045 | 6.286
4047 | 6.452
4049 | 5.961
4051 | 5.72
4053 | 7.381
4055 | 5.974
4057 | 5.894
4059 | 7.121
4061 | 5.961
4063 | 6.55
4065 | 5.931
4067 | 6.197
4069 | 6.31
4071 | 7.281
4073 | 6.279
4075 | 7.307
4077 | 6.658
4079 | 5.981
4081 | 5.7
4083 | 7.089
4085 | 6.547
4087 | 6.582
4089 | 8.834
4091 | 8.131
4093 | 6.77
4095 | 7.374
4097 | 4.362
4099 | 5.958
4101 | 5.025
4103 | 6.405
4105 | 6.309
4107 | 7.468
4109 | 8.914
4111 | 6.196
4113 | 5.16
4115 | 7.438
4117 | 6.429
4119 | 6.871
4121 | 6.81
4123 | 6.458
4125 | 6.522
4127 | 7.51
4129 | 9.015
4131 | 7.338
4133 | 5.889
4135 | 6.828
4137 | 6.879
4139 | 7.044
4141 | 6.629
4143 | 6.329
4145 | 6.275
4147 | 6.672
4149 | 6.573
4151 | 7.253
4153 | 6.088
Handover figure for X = 0.9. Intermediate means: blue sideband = 6.61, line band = 6.56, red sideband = 6.83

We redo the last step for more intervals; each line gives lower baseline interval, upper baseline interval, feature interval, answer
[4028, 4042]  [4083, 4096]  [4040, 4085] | 2.9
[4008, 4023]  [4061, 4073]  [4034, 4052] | 0.5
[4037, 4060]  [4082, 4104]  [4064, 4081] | 0.4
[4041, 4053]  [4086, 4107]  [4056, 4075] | 0.5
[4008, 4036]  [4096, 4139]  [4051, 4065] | 0.9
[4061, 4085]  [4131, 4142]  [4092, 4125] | 0.5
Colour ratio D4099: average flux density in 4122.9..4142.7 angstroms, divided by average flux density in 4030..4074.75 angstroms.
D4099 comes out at 1.08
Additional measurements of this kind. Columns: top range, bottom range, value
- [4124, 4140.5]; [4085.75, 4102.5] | 1.07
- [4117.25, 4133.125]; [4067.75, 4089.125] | 1.06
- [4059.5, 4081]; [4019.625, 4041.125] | 0.94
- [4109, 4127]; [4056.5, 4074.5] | 1.04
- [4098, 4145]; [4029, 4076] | 1.03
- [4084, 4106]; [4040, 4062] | 1.00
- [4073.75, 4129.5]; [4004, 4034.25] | 1.01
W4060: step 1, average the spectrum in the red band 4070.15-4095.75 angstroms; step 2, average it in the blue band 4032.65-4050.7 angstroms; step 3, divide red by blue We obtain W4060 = 1.07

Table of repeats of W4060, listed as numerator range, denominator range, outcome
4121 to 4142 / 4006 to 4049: 1.04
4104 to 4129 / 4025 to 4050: 1.04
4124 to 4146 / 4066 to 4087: 1.06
